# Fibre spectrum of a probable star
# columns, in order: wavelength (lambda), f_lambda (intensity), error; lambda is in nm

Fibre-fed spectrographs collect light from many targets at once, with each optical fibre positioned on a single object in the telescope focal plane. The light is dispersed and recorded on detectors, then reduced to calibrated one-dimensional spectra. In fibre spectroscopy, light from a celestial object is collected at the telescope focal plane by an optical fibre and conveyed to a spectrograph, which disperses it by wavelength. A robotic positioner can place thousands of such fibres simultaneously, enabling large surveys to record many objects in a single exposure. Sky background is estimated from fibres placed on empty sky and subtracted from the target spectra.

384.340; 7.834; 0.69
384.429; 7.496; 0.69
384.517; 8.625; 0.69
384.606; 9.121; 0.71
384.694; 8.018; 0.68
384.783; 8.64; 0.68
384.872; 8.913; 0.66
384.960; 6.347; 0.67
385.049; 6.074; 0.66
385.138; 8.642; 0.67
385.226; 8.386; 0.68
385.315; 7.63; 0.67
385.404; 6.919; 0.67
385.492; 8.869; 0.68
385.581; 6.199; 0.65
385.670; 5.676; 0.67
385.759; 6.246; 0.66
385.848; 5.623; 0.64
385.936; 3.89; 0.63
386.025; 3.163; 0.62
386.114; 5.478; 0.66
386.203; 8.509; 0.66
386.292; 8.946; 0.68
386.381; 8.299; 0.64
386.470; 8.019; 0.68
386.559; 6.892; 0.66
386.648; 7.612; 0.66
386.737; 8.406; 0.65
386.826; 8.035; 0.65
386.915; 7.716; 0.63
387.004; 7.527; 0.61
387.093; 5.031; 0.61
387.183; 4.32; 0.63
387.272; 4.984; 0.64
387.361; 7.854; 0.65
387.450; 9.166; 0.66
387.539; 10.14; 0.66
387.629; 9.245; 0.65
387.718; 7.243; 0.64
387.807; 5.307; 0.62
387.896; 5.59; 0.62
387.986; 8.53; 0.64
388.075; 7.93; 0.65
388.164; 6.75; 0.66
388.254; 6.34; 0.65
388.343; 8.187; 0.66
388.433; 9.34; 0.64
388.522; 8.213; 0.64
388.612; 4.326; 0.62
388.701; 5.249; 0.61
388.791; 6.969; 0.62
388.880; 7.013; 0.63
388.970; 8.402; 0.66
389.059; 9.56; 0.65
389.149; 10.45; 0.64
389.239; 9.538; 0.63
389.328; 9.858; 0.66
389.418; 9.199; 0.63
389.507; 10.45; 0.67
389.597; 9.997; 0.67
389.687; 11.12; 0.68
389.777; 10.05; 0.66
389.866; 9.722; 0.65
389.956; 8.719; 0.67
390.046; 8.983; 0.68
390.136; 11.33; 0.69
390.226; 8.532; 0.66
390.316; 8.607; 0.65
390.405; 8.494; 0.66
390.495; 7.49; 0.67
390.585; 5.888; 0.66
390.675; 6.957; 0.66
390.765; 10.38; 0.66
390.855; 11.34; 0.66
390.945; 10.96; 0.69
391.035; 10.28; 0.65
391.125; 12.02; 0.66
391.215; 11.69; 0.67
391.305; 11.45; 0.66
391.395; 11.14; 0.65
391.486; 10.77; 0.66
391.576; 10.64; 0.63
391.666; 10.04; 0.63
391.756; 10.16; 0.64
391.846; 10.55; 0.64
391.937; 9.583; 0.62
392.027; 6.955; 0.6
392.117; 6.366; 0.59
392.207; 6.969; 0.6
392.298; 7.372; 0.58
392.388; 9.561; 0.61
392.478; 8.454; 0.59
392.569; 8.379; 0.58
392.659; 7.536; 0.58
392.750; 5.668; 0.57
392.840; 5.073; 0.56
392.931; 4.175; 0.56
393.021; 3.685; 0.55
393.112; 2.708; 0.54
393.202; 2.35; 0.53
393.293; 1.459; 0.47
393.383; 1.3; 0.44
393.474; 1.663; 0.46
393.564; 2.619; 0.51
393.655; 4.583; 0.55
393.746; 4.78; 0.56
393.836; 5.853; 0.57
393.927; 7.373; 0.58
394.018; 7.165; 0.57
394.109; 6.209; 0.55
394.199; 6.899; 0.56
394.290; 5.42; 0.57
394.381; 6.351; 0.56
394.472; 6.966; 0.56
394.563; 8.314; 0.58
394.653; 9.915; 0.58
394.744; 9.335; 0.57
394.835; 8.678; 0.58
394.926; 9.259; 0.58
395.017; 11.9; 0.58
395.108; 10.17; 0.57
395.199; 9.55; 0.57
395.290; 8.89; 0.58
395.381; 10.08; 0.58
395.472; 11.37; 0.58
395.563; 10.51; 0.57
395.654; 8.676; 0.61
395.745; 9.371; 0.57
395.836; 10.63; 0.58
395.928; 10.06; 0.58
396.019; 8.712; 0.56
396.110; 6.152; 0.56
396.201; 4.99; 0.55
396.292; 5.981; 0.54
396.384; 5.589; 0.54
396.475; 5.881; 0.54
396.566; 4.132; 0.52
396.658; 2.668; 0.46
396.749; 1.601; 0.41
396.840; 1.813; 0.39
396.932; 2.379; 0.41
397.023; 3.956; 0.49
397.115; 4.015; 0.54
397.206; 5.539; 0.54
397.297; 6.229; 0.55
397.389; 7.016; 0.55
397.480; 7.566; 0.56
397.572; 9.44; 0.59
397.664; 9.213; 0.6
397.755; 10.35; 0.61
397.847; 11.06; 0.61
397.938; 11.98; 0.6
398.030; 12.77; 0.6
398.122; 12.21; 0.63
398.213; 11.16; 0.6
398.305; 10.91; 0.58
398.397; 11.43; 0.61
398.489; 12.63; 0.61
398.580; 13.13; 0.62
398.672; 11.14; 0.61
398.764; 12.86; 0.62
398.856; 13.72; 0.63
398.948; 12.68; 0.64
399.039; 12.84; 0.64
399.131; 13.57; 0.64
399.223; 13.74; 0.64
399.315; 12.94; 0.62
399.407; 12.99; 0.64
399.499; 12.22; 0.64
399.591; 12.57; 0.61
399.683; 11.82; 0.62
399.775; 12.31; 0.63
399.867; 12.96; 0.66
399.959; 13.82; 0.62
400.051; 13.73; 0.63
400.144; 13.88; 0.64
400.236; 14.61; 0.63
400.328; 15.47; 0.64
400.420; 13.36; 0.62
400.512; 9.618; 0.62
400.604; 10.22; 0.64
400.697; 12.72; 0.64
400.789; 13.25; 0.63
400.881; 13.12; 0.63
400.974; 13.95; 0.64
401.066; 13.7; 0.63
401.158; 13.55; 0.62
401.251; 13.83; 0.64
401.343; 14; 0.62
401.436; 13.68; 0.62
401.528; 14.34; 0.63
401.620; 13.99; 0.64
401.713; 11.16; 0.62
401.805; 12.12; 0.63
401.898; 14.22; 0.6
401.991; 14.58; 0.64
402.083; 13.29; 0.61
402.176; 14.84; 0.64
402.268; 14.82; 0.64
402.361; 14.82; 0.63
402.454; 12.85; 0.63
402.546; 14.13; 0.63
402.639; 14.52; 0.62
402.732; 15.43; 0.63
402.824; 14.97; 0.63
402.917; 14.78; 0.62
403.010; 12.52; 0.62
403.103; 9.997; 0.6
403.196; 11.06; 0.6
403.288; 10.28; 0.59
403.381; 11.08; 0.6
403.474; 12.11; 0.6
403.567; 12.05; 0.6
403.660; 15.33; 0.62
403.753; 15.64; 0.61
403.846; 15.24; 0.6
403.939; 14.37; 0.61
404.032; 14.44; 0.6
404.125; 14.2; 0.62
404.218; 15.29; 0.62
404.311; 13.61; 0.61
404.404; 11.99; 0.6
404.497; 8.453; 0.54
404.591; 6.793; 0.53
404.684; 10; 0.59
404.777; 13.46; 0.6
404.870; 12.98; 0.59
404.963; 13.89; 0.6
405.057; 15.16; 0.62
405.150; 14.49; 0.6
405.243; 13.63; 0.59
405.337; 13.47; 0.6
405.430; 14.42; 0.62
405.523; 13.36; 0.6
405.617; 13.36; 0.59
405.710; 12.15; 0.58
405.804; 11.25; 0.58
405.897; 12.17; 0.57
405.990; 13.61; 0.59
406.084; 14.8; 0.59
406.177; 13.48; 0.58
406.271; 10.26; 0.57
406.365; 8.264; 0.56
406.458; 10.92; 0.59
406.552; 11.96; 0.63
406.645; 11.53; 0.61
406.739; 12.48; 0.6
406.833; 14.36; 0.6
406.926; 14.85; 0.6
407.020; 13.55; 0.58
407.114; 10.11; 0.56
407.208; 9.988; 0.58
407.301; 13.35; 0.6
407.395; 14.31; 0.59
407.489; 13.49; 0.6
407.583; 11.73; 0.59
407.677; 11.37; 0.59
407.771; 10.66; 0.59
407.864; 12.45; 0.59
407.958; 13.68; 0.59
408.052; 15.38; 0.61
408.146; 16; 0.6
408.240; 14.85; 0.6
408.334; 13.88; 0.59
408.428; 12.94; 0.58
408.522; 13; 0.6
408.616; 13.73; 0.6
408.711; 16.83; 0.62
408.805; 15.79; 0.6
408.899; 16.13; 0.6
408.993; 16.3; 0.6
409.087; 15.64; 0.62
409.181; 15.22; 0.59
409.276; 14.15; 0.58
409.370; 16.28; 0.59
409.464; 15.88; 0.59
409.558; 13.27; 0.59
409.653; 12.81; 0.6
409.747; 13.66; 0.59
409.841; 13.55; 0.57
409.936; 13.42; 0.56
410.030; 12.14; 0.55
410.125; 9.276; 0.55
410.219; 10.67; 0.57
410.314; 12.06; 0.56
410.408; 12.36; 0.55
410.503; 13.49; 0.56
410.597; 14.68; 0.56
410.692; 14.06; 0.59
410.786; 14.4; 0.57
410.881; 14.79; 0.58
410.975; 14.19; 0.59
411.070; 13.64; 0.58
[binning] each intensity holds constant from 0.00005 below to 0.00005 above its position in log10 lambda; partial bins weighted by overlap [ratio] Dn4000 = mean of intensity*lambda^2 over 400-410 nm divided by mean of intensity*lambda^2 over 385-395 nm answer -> 1.9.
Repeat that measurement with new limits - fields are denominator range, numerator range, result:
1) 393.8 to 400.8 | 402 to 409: 1.43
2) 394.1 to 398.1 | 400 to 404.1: 1.80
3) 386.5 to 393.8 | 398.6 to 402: 1.78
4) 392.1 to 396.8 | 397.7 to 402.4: 1.98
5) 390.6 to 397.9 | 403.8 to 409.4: 1.91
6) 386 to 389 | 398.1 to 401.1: 1.88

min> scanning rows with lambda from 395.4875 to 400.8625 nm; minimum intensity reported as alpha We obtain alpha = 1.601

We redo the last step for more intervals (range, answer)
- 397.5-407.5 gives 6.793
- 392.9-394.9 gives 1.3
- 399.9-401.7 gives 9.618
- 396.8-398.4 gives 1.813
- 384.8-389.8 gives 3.163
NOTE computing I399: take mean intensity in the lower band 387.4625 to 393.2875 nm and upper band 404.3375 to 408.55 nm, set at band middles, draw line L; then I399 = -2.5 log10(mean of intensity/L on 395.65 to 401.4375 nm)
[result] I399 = 0.03 mag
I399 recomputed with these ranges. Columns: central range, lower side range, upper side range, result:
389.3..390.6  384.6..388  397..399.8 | -0.125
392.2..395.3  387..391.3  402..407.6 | 0.459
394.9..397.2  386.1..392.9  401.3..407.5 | 0.413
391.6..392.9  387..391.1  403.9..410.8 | 0.141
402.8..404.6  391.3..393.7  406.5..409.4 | -0.092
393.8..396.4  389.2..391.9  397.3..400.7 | 0.304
